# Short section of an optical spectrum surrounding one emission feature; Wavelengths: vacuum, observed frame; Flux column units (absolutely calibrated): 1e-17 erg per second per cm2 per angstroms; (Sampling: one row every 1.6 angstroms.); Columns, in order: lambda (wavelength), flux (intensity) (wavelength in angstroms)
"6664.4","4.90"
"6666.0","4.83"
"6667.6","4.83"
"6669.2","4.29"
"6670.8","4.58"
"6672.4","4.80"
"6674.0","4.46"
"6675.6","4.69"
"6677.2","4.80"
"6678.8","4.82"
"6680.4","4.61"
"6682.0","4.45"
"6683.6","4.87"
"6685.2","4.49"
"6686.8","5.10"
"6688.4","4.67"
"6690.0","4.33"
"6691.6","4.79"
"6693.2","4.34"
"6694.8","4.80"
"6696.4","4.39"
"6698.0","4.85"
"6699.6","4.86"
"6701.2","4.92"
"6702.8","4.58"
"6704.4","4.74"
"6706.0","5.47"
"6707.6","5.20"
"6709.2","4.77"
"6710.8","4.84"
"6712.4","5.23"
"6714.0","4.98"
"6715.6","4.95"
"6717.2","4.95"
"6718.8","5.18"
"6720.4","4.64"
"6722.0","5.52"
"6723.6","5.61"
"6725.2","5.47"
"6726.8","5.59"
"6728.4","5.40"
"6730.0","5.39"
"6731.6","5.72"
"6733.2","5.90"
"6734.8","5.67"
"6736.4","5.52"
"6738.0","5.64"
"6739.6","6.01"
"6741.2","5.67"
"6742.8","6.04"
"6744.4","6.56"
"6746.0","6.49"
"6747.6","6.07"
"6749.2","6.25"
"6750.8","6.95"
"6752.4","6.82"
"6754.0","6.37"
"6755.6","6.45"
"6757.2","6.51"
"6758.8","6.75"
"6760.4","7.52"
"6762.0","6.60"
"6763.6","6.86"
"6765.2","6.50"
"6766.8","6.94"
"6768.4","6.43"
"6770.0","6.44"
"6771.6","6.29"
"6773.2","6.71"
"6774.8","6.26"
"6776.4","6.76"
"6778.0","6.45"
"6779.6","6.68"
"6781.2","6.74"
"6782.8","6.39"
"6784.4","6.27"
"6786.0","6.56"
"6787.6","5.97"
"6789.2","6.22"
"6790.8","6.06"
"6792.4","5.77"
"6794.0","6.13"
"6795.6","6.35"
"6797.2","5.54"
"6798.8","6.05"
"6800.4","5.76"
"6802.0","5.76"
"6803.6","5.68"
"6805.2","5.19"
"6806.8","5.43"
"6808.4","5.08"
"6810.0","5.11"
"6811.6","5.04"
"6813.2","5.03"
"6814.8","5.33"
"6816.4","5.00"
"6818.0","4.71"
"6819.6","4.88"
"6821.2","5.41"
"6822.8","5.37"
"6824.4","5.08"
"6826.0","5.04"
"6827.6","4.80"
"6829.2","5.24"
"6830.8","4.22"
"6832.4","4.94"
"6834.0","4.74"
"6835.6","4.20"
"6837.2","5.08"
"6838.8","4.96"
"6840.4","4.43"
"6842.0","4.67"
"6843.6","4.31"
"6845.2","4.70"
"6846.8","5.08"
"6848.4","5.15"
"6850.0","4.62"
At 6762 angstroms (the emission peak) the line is Mg II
